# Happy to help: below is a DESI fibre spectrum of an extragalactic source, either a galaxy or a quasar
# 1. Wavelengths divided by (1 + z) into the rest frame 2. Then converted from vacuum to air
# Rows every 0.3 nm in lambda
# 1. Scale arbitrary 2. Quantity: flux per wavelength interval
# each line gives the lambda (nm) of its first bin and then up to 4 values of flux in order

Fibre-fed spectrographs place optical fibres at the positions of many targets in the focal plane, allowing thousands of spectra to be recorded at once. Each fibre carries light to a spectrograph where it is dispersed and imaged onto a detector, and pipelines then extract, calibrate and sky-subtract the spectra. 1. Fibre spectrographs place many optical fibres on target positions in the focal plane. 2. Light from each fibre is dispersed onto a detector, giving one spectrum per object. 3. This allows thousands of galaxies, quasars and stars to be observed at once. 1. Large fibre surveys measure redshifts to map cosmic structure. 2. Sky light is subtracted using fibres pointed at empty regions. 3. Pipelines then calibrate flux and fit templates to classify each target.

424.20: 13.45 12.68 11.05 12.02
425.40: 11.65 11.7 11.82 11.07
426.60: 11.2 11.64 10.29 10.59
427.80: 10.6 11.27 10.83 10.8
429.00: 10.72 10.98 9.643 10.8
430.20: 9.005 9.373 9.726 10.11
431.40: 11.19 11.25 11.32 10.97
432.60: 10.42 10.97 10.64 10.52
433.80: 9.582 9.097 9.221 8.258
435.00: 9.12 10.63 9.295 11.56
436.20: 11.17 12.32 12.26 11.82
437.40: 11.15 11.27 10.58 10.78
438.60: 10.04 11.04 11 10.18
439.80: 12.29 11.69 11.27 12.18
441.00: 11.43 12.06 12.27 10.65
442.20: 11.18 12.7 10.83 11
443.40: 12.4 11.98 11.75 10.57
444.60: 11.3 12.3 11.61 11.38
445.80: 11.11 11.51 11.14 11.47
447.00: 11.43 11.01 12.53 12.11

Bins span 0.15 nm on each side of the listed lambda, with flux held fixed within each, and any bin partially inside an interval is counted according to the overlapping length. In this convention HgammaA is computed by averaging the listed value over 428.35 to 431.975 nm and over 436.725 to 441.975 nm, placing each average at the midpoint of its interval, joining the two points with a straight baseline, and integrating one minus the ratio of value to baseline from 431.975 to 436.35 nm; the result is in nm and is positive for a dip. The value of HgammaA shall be 0.26 nm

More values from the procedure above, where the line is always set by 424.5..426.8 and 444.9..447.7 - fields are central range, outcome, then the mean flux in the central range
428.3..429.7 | 0.11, 10.6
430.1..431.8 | 0.21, 10.1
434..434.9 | 0.21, 8.86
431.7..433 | 0.07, 11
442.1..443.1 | 0.00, 11.5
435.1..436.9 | 0.07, 11.1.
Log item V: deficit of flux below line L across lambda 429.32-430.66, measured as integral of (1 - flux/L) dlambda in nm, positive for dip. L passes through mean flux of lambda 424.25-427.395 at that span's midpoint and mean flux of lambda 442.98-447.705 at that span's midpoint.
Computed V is 0.20 nm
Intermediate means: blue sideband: 11.6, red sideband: 11.5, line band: 9.83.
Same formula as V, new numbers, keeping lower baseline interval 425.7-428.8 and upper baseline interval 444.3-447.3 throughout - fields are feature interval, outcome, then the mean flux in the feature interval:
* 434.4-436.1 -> 0.22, 9.77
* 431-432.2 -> 0.01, 11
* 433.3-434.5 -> 0.16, 9.66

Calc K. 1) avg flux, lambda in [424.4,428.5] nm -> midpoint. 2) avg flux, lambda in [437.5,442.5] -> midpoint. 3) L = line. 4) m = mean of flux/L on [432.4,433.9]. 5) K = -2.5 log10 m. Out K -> 0.08 mag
